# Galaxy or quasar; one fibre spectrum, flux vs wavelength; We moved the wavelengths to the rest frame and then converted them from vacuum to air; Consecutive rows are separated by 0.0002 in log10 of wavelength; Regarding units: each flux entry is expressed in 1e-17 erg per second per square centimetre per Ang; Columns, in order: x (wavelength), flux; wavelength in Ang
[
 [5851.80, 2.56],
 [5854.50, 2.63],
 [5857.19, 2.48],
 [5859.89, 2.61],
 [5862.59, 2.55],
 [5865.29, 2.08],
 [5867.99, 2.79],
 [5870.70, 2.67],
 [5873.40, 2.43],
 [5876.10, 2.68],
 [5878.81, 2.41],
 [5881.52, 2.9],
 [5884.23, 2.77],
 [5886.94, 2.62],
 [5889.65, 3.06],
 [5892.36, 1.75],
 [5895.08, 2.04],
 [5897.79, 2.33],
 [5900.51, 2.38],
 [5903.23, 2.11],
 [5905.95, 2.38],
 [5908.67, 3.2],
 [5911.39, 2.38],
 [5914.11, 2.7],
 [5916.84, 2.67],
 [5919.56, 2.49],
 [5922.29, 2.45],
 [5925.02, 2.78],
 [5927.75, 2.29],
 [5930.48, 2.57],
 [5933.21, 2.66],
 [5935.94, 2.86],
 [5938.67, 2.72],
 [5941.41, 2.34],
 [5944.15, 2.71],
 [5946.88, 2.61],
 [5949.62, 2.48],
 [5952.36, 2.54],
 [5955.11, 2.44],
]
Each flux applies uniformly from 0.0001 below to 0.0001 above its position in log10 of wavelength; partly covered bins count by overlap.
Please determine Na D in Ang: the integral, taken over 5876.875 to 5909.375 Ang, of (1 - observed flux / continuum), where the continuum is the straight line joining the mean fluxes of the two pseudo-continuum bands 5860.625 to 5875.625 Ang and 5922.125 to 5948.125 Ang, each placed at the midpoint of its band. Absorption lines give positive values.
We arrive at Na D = 0.8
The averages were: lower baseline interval 2.52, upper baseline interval 2.61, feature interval 2.48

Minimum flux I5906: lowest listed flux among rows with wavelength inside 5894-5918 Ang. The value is 2.04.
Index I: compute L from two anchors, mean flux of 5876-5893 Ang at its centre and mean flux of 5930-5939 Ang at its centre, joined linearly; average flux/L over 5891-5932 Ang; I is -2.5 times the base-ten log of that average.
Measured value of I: 0.10 mag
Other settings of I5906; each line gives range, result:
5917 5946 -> 2.29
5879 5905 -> 1.75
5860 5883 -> 2.08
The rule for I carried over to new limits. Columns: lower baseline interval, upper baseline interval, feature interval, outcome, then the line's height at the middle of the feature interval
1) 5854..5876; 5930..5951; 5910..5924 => 0.02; 2.6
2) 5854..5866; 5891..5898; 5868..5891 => -0.22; 2.21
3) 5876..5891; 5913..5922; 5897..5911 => 0.07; 2.66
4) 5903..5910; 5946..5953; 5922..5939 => -0.02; 2.58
